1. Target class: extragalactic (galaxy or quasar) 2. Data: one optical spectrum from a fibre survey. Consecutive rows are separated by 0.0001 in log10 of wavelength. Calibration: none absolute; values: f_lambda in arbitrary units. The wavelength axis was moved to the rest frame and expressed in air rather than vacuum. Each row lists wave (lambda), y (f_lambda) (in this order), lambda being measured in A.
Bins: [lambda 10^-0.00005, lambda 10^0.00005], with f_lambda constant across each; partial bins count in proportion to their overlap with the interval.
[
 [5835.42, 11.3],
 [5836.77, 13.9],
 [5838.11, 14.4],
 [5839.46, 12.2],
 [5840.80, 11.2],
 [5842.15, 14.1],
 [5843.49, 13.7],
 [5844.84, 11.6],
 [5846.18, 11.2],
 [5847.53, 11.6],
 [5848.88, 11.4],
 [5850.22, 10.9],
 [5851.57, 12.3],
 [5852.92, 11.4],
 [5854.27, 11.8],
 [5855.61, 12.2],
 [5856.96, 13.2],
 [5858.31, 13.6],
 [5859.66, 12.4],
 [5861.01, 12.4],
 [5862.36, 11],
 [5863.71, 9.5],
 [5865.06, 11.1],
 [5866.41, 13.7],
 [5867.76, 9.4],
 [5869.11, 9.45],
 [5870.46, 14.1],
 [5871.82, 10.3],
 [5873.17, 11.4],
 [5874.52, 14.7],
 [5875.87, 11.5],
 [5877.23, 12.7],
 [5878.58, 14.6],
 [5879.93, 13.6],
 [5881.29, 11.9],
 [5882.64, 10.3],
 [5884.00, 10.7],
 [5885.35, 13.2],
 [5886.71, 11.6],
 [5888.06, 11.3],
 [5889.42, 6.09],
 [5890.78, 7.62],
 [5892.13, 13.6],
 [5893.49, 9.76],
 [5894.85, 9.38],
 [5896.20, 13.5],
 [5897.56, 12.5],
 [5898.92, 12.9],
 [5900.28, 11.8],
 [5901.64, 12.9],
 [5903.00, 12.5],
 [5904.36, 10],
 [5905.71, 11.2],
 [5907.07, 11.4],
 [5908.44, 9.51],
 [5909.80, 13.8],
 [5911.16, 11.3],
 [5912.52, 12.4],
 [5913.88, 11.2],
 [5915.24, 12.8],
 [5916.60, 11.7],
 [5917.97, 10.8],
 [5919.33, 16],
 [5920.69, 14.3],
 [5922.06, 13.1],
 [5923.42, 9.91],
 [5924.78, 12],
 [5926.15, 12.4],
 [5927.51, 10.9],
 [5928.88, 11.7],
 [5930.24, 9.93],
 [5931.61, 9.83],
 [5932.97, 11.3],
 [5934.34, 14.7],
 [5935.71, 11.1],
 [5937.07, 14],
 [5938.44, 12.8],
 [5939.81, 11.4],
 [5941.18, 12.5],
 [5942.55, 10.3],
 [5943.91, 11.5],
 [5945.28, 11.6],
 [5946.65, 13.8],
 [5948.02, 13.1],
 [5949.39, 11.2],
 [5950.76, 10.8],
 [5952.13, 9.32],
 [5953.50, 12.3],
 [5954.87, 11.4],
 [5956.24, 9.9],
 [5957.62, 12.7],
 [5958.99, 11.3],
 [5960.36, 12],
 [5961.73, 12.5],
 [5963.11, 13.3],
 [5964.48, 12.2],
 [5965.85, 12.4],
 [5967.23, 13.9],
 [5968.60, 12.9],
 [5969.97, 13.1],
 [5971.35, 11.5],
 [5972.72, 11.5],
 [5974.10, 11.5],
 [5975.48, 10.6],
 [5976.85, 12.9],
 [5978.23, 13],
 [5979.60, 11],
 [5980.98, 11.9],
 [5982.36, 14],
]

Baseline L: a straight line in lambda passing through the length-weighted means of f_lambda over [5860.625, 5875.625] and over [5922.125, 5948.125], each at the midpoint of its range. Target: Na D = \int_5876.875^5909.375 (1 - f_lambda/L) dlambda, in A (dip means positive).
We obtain 0.56 A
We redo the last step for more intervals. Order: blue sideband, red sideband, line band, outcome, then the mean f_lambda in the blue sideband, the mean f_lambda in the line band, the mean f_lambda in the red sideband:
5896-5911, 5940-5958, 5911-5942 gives -1.0 A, 11.9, 12.1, 11.5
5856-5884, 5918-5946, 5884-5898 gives 1.4 A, 12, 10.8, 12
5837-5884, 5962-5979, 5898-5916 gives 0.6 A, 12.1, 11.8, 12.4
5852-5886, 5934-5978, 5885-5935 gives 1.6 A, 12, 11.6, 12.1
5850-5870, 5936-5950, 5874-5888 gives -0.7 A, 11.7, 12.4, 12.2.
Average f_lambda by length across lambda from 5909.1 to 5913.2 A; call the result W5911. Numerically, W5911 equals 12.5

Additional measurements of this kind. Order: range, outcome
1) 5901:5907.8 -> 11.6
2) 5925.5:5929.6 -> 11.7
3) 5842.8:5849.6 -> 11.9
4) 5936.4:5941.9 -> 12.6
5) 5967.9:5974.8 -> 12.1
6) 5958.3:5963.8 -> 12.3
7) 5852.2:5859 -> 12.4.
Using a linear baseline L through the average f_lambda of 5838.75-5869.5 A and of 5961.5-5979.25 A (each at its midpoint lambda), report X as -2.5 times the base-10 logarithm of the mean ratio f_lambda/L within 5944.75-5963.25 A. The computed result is 0.05 mag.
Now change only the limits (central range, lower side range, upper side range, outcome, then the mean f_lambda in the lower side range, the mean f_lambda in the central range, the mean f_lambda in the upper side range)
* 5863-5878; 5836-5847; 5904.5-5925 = 0.07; 12.8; 11.6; 12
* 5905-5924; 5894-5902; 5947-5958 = -0.02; 12.1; 12.1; 11.4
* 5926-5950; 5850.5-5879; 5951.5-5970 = 0.01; 12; 11.9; 12.1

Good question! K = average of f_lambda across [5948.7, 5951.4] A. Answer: 11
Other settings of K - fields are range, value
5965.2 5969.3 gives 13.1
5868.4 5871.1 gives 11.7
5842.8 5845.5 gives 12.7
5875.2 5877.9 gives 12.1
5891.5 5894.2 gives 11.6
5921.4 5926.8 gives 11.8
